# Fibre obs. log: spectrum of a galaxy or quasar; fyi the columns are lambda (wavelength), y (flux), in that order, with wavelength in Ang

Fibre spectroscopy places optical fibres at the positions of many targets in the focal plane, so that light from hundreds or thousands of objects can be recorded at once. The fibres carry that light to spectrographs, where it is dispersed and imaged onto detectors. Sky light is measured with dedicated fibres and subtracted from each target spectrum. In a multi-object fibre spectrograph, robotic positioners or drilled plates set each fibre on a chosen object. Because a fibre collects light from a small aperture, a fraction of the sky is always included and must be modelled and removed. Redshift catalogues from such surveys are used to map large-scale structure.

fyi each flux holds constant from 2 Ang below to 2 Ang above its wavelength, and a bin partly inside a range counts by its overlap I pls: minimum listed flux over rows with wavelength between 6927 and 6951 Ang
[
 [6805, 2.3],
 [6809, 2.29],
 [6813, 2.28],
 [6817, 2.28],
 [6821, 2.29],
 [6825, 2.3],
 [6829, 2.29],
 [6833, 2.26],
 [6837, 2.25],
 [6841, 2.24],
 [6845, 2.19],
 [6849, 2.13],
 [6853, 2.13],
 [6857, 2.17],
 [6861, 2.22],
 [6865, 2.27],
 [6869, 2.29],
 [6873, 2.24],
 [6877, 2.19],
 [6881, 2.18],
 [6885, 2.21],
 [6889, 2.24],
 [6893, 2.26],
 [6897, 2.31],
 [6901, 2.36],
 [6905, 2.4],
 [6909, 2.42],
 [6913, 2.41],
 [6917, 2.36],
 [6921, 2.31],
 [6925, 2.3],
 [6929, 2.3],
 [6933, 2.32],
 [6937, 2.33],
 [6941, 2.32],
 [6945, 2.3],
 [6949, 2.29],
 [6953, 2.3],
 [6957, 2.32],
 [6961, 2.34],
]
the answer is 2.29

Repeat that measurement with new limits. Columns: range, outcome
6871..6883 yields 2.18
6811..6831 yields 2.28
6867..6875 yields 2.24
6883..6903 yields 2.21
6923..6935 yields 2.3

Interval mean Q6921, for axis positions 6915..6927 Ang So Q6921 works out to 2.32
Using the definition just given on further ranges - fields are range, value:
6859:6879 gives 2.24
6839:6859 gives 2.17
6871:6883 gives 2.2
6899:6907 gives 2.38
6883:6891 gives 2.23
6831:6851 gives 2.21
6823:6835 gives 2.28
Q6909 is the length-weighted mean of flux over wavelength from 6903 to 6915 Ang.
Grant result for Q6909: 2.41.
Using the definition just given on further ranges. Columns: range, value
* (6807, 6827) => 2.29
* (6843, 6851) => 2.16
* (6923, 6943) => 2.31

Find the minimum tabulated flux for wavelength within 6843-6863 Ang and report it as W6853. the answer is 2.13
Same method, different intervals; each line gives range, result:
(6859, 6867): 2.22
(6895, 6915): 2.31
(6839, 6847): 2.19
